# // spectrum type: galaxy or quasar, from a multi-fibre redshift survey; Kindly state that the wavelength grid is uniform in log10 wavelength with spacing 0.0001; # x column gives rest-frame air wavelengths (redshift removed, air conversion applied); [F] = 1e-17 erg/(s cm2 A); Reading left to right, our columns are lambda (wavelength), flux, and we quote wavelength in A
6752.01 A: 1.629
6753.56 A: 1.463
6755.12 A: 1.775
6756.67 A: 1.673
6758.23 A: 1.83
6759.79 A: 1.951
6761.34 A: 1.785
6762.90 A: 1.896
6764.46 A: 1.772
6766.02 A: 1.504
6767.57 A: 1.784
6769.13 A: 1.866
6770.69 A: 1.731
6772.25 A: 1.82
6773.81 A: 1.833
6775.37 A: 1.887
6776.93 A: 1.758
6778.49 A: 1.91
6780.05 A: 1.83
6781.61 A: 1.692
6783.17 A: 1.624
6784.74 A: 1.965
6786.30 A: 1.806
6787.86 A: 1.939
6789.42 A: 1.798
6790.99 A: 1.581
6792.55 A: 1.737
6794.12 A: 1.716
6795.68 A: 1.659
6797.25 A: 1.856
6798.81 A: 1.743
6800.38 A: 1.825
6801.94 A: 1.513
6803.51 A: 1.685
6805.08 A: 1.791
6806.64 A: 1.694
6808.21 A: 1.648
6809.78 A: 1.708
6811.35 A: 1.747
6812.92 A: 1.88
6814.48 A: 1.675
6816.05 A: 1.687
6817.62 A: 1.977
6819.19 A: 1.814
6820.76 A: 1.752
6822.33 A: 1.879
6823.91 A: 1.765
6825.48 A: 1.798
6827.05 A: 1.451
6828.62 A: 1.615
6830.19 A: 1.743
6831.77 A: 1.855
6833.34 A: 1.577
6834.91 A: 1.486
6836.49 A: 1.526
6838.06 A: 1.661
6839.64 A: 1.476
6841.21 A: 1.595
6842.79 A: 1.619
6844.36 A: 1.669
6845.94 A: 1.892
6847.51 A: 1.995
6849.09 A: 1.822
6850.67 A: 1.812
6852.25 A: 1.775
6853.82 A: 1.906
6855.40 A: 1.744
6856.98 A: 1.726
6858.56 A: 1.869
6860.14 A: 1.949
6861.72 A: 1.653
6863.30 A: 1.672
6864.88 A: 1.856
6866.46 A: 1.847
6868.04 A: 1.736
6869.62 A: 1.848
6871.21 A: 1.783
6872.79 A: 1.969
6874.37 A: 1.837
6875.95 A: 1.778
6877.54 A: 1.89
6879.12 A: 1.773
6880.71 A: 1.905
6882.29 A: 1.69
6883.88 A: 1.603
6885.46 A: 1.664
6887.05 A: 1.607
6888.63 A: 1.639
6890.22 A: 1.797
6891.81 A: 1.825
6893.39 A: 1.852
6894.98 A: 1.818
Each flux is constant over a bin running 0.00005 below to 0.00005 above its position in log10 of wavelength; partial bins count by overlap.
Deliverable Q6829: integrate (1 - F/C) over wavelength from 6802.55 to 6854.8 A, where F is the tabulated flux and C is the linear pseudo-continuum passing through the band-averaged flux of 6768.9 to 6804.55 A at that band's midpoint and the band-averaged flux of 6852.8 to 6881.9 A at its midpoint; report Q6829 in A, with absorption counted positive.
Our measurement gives 2.0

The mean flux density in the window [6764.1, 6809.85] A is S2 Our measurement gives 1.76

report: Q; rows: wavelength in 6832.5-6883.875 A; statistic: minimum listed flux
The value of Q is 1.476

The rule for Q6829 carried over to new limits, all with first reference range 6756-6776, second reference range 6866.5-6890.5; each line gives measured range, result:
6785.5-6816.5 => 0.9 A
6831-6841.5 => 1.1 A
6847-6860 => -0.4 A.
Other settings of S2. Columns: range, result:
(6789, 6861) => 1.73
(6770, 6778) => 1.81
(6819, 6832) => 1.73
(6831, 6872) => 1.74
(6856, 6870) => 1.79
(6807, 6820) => 1.76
